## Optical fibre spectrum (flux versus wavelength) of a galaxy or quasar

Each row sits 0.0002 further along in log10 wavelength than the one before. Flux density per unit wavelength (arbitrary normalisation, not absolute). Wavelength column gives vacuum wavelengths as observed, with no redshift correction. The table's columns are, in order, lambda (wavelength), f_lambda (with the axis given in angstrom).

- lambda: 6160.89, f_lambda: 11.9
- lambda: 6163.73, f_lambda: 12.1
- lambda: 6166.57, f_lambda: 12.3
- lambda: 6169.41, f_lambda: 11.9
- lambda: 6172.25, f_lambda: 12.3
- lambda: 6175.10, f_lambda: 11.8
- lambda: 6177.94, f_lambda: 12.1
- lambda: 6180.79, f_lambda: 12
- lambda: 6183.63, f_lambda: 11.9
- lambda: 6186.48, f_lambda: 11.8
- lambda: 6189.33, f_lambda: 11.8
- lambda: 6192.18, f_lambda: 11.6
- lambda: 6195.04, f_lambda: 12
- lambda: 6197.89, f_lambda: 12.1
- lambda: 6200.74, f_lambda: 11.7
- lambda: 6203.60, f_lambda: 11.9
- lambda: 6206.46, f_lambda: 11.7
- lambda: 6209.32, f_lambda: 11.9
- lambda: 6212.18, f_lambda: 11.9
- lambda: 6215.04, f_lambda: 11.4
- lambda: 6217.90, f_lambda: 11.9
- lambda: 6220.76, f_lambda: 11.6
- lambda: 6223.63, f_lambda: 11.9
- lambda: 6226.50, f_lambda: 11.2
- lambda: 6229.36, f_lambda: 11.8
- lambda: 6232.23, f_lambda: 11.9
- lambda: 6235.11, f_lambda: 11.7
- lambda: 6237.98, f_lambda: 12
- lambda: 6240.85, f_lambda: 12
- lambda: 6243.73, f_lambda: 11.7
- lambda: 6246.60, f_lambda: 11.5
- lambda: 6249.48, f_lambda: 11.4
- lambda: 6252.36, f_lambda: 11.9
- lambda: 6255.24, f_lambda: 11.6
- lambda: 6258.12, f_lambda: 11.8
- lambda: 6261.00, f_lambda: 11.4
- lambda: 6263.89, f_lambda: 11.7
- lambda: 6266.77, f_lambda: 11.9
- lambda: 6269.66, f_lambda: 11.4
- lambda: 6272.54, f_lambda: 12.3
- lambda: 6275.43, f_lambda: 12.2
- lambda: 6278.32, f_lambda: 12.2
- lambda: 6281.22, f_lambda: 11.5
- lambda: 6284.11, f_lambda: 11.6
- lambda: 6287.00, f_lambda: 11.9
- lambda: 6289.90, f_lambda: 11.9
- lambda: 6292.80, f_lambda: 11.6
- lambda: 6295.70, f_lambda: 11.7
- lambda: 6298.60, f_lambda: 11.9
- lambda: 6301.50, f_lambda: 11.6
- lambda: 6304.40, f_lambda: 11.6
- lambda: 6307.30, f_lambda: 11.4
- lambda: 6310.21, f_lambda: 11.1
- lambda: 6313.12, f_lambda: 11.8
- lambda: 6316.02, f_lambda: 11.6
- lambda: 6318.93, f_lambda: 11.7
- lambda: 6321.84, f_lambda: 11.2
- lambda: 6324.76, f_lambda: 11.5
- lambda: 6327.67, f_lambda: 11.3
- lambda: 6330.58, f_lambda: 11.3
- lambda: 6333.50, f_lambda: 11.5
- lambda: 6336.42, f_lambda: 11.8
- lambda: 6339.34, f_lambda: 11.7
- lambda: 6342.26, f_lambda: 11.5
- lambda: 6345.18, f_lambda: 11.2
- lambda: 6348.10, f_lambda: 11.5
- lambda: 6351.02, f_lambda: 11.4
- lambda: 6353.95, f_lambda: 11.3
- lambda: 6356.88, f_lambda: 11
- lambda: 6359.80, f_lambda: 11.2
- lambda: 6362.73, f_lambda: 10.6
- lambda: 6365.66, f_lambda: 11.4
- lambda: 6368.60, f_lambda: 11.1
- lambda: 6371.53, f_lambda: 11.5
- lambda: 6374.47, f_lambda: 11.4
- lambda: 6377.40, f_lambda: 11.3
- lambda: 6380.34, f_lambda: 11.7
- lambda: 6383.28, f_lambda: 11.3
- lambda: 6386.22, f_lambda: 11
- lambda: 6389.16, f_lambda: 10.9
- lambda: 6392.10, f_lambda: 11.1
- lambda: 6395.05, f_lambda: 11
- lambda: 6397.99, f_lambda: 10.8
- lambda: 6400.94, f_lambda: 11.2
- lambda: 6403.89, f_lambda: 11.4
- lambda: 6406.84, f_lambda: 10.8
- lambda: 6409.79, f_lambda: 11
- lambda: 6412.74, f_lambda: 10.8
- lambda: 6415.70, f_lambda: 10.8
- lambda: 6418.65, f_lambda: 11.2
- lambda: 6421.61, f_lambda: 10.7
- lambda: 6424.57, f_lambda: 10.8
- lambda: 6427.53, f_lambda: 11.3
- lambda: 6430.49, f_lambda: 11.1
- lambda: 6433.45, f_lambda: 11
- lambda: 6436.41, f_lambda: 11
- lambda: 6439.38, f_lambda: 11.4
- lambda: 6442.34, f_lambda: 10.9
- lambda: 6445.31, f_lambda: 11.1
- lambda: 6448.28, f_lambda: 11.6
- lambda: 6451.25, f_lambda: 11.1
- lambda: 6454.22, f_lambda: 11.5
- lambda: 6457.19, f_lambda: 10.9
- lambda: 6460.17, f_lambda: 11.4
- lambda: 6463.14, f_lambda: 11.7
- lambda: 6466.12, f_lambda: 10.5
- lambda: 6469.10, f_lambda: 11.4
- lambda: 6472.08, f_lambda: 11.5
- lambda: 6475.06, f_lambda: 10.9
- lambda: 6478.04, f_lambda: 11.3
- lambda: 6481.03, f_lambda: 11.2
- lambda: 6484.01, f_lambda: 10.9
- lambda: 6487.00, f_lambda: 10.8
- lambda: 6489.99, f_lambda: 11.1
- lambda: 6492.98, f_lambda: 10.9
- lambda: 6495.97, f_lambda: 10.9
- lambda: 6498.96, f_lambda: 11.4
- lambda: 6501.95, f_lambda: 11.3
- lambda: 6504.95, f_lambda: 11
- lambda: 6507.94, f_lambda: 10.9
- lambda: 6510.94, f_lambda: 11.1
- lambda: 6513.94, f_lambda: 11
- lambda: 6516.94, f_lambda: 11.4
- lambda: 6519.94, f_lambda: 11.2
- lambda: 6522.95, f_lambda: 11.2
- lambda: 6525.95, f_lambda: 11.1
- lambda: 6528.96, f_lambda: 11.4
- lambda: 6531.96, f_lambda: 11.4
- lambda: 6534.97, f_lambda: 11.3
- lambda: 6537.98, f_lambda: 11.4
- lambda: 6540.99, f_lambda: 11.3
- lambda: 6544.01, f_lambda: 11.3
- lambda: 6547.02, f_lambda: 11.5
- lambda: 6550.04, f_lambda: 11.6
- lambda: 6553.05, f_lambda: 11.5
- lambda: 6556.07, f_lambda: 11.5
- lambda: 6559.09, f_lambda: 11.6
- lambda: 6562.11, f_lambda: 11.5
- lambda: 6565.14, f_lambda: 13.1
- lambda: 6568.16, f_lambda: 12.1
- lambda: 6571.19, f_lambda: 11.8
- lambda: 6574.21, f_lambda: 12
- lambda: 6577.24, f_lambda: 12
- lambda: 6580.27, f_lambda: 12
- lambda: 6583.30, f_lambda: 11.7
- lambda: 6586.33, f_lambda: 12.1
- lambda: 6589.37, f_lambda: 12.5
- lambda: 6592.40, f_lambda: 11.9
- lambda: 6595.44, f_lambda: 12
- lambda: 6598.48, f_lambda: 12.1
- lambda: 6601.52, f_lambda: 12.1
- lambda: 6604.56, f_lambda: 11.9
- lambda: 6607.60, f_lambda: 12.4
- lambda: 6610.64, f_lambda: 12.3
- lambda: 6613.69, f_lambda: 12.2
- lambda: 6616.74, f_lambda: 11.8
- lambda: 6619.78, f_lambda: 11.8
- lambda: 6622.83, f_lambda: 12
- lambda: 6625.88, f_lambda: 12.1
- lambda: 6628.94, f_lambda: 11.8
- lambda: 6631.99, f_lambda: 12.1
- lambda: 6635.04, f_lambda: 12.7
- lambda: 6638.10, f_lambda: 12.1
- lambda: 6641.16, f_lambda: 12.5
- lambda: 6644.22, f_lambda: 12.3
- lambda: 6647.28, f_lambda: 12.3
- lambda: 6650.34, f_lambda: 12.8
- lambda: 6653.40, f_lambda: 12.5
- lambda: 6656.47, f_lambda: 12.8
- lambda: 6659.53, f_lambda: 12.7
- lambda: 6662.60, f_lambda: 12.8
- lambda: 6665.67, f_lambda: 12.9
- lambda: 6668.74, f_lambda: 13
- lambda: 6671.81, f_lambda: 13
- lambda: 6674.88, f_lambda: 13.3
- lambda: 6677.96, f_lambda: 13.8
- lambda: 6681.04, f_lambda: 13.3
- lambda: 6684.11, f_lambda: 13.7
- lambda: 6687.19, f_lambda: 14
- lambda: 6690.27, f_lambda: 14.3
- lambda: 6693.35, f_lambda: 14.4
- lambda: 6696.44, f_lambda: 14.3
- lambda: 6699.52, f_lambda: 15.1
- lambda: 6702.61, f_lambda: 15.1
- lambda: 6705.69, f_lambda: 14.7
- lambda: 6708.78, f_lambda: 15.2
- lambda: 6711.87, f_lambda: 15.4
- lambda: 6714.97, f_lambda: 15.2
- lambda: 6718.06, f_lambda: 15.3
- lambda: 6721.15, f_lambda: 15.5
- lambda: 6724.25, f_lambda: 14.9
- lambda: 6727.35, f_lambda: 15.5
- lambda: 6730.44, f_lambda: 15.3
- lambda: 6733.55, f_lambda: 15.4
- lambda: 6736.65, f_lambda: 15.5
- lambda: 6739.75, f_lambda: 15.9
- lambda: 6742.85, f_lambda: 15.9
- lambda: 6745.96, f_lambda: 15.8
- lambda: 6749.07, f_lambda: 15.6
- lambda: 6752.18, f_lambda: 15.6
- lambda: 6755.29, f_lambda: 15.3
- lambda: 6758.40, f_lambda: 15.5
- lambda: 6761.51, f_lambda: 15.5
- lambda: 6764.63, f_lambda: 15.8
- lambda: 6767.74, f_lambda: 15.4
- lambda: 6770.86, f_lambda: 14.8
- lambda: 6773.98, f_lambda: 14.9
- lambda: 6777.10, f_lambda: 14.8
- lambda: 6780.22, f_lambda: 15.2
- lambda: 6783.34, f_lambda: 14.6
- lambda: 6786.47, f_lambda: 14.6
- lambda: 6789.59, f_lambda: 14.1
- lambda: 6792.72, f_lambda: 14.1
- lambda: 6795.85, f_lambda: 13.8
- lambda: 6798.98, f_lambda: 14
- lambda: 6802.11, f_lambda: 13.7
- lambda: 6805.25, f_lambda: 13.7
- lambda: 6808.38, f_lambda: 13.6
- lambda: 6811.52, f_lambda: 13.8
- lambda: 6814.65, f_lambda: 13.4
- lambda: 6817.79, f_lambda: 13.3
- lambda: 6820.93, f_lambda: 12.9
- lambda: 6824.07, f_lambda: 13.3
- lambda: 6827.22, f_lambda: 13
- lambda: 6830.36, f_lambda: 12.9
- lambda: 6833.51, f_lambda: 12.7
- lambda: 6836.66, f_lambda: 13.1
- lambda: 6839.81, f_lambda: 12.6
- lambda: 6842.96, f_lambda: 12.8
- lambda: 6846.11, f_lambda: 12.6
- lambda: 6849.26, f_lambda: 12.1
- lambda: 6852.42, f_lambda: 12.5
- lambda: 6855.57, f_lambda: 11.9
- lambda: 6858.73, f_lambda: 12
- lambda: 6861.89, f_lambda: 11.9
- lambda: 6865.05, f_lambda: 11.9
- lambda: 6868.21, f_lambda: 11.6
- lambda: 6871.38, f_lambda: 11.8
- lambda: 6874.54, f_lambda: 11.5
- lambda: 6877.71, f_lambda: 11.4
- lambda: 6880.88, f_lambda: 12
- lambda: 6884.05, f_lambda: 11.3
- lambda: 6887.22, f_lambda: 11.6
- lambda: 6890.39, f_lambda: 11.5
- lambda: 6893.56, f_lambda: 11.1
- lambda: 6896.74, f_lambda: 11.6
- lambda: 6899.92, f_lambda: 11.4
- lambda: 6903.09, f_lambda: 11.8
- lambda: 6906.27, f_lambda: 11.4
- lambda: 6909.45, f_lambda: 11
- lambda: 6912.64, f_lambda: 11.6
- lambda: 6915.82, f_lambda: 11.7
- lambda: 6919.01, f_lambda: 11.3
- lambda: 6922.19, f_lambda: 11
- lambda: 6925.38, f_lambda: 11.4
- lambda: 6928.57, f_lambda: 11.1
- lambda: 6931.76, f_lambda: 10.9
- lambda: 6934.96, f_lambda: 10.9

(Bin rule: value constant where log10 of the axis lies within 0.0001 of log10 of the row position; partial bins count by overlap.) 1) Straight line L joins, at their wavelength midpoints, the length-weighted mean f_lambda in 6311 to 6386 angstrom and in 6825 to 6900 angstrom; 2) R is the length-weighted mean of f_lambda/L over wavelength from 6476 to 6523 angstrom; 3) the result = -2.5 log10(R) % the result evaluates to 0.047 mag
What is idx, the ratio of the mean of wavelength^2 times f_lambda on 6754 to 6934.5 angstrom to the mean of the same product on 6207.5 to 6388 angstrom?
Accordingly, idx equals 1.31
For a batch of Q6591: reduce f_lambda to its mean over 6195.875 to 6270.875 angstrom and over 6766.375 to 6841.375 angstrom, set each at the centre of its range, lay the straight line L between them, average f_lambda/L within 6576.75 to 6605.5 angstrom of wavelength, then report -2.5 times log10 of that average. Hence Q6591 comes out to 0.09 mag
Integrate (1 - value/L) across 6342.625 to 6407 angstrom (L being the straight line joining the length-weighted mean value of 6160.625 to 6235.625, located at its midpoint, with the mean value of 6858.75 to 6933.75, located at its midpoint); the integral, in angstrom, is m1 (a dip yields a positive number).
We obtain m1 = 3.1 angstrom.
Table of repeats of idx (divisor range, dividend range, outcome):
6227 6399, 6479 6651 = 1.10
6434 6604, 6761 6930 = 1.23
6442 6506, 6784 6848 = 1.33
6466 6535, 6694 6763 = 1.47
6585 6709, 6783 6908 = 1.04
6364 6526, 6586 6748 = 1.30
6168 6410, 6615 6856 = 1.37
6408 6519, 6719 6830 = 1.45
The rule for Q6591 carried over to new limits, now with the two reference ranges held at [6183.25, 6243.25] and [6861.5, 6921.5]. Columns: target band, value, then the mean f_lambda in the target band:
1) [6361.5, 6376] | 0.049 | 11.2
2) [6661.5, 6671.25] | -0.115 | 12.9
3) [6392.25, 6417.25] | 0.070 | 11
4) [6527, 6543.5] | 0.030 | 11.3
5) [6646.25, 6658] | -0.089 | 12.6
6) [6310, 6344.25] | 0.022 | 11.5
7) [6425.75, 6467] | 0.049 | 11.2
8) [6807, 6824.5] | -0.159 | 13.4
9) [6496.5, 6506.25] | 0.045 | 11.2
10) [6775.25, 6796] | -0.246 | 14.5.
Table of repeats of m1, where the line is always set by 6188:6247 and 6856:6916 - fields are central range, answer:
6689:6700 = -2.68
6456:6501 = 2.22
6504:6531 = 1.24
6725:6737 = -3.87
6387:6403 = 0.97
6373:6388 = 0.51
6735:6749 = -4.97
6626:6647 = -1.05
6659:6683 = -3.05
